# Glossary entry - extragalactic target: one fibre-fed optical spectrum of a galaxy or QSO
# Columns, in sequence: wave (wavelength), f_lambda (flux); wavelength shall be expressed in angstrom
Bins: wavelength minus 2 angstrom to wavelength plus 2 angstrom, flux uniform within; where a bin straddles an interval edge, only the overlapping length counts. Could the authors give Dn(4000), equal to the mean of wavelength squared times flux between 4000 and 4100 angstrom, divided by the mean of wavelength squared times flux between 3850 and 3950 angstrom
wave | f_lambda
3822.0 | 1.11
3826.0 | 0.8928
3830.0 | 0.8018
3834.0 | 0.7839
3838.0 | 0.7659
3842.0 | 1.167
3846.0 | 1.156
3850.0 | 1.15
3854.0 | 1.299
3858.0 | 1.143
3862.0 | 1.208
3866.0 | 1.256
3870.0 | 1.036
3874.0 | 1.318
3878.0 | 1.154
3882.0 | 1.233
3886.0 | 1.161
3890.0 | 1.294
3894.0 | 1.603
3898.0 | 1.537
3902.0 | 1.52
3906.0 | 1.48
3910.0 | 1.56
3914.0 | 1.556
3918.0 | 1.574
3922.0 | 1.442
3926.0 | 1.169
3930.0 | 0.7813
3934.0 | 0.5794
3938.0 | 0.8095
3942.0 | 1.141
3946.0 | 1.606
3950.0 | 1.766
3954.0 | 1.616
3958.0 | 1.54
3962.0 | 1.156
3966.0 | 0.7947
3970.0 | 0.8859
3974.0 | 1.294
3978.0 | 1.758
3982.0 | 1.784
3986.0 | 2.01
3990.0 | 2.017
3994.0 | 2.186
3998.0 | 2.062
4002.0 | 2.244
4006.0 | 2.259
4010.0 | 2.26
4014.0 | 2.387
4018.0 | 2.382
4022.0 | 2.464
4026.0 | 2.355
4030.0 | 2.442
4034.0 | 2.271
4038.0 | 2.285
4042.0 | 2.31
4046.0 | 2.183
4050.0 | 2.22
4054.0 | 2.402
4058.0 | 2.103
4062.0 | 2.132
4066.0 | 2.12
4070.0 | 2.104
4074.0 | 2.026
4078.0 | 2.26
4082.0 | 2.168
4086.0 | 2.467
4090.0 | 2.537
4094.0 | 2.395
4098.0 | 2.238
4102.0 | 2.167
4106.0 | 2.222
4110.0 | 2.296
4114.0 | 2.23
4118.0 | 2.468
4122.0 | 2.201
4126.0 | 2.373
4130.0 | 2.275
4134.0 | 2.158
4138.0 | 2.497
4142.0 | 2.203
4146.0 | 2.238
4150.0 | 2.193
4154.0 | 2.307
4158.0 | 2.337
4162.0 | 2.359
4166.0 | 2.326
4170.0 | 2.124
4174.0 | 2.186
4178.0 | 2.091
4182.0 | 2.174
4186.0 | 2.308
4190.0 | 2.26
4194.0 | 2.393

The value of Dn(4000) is 1.93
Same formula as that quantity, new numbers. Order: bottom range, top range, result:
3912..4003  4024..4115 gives 1.63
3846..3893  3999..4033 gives 2.08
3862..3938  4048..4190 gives 1.97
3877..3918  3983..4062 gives 1.68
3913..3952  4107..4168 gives 2.06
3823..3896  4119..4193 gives 2.31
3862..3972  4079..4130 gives 1.98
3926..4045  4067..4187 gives 1.37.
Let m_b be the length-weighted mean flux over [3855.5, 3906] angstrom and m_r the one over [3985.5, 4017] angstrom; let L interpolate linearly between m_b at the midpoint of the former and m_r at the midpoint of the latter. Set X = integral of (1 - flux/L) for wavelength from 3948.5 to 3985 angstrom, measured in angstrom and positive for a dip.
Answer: 9.9 angstrom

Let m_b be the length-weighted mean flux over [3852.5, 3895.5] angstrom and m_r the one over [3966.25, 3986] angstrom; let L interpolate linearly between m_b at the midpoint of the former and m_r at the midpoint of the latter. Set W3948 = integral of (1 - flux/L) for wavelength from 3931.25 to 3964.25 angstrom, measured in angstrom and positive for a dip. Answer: 2.9 angstrom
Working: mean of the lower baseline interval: 1.24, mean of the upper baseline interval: 1.43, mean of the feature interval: 1.26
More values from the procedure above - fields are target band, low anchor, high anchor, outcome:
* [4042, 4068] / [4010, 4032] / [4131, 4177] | 1.7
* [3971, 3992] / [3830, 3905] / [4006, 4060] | 2.6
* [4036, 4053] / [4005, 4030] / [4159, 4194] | 0.6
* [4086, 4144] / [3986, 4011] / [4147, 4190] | -2.5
